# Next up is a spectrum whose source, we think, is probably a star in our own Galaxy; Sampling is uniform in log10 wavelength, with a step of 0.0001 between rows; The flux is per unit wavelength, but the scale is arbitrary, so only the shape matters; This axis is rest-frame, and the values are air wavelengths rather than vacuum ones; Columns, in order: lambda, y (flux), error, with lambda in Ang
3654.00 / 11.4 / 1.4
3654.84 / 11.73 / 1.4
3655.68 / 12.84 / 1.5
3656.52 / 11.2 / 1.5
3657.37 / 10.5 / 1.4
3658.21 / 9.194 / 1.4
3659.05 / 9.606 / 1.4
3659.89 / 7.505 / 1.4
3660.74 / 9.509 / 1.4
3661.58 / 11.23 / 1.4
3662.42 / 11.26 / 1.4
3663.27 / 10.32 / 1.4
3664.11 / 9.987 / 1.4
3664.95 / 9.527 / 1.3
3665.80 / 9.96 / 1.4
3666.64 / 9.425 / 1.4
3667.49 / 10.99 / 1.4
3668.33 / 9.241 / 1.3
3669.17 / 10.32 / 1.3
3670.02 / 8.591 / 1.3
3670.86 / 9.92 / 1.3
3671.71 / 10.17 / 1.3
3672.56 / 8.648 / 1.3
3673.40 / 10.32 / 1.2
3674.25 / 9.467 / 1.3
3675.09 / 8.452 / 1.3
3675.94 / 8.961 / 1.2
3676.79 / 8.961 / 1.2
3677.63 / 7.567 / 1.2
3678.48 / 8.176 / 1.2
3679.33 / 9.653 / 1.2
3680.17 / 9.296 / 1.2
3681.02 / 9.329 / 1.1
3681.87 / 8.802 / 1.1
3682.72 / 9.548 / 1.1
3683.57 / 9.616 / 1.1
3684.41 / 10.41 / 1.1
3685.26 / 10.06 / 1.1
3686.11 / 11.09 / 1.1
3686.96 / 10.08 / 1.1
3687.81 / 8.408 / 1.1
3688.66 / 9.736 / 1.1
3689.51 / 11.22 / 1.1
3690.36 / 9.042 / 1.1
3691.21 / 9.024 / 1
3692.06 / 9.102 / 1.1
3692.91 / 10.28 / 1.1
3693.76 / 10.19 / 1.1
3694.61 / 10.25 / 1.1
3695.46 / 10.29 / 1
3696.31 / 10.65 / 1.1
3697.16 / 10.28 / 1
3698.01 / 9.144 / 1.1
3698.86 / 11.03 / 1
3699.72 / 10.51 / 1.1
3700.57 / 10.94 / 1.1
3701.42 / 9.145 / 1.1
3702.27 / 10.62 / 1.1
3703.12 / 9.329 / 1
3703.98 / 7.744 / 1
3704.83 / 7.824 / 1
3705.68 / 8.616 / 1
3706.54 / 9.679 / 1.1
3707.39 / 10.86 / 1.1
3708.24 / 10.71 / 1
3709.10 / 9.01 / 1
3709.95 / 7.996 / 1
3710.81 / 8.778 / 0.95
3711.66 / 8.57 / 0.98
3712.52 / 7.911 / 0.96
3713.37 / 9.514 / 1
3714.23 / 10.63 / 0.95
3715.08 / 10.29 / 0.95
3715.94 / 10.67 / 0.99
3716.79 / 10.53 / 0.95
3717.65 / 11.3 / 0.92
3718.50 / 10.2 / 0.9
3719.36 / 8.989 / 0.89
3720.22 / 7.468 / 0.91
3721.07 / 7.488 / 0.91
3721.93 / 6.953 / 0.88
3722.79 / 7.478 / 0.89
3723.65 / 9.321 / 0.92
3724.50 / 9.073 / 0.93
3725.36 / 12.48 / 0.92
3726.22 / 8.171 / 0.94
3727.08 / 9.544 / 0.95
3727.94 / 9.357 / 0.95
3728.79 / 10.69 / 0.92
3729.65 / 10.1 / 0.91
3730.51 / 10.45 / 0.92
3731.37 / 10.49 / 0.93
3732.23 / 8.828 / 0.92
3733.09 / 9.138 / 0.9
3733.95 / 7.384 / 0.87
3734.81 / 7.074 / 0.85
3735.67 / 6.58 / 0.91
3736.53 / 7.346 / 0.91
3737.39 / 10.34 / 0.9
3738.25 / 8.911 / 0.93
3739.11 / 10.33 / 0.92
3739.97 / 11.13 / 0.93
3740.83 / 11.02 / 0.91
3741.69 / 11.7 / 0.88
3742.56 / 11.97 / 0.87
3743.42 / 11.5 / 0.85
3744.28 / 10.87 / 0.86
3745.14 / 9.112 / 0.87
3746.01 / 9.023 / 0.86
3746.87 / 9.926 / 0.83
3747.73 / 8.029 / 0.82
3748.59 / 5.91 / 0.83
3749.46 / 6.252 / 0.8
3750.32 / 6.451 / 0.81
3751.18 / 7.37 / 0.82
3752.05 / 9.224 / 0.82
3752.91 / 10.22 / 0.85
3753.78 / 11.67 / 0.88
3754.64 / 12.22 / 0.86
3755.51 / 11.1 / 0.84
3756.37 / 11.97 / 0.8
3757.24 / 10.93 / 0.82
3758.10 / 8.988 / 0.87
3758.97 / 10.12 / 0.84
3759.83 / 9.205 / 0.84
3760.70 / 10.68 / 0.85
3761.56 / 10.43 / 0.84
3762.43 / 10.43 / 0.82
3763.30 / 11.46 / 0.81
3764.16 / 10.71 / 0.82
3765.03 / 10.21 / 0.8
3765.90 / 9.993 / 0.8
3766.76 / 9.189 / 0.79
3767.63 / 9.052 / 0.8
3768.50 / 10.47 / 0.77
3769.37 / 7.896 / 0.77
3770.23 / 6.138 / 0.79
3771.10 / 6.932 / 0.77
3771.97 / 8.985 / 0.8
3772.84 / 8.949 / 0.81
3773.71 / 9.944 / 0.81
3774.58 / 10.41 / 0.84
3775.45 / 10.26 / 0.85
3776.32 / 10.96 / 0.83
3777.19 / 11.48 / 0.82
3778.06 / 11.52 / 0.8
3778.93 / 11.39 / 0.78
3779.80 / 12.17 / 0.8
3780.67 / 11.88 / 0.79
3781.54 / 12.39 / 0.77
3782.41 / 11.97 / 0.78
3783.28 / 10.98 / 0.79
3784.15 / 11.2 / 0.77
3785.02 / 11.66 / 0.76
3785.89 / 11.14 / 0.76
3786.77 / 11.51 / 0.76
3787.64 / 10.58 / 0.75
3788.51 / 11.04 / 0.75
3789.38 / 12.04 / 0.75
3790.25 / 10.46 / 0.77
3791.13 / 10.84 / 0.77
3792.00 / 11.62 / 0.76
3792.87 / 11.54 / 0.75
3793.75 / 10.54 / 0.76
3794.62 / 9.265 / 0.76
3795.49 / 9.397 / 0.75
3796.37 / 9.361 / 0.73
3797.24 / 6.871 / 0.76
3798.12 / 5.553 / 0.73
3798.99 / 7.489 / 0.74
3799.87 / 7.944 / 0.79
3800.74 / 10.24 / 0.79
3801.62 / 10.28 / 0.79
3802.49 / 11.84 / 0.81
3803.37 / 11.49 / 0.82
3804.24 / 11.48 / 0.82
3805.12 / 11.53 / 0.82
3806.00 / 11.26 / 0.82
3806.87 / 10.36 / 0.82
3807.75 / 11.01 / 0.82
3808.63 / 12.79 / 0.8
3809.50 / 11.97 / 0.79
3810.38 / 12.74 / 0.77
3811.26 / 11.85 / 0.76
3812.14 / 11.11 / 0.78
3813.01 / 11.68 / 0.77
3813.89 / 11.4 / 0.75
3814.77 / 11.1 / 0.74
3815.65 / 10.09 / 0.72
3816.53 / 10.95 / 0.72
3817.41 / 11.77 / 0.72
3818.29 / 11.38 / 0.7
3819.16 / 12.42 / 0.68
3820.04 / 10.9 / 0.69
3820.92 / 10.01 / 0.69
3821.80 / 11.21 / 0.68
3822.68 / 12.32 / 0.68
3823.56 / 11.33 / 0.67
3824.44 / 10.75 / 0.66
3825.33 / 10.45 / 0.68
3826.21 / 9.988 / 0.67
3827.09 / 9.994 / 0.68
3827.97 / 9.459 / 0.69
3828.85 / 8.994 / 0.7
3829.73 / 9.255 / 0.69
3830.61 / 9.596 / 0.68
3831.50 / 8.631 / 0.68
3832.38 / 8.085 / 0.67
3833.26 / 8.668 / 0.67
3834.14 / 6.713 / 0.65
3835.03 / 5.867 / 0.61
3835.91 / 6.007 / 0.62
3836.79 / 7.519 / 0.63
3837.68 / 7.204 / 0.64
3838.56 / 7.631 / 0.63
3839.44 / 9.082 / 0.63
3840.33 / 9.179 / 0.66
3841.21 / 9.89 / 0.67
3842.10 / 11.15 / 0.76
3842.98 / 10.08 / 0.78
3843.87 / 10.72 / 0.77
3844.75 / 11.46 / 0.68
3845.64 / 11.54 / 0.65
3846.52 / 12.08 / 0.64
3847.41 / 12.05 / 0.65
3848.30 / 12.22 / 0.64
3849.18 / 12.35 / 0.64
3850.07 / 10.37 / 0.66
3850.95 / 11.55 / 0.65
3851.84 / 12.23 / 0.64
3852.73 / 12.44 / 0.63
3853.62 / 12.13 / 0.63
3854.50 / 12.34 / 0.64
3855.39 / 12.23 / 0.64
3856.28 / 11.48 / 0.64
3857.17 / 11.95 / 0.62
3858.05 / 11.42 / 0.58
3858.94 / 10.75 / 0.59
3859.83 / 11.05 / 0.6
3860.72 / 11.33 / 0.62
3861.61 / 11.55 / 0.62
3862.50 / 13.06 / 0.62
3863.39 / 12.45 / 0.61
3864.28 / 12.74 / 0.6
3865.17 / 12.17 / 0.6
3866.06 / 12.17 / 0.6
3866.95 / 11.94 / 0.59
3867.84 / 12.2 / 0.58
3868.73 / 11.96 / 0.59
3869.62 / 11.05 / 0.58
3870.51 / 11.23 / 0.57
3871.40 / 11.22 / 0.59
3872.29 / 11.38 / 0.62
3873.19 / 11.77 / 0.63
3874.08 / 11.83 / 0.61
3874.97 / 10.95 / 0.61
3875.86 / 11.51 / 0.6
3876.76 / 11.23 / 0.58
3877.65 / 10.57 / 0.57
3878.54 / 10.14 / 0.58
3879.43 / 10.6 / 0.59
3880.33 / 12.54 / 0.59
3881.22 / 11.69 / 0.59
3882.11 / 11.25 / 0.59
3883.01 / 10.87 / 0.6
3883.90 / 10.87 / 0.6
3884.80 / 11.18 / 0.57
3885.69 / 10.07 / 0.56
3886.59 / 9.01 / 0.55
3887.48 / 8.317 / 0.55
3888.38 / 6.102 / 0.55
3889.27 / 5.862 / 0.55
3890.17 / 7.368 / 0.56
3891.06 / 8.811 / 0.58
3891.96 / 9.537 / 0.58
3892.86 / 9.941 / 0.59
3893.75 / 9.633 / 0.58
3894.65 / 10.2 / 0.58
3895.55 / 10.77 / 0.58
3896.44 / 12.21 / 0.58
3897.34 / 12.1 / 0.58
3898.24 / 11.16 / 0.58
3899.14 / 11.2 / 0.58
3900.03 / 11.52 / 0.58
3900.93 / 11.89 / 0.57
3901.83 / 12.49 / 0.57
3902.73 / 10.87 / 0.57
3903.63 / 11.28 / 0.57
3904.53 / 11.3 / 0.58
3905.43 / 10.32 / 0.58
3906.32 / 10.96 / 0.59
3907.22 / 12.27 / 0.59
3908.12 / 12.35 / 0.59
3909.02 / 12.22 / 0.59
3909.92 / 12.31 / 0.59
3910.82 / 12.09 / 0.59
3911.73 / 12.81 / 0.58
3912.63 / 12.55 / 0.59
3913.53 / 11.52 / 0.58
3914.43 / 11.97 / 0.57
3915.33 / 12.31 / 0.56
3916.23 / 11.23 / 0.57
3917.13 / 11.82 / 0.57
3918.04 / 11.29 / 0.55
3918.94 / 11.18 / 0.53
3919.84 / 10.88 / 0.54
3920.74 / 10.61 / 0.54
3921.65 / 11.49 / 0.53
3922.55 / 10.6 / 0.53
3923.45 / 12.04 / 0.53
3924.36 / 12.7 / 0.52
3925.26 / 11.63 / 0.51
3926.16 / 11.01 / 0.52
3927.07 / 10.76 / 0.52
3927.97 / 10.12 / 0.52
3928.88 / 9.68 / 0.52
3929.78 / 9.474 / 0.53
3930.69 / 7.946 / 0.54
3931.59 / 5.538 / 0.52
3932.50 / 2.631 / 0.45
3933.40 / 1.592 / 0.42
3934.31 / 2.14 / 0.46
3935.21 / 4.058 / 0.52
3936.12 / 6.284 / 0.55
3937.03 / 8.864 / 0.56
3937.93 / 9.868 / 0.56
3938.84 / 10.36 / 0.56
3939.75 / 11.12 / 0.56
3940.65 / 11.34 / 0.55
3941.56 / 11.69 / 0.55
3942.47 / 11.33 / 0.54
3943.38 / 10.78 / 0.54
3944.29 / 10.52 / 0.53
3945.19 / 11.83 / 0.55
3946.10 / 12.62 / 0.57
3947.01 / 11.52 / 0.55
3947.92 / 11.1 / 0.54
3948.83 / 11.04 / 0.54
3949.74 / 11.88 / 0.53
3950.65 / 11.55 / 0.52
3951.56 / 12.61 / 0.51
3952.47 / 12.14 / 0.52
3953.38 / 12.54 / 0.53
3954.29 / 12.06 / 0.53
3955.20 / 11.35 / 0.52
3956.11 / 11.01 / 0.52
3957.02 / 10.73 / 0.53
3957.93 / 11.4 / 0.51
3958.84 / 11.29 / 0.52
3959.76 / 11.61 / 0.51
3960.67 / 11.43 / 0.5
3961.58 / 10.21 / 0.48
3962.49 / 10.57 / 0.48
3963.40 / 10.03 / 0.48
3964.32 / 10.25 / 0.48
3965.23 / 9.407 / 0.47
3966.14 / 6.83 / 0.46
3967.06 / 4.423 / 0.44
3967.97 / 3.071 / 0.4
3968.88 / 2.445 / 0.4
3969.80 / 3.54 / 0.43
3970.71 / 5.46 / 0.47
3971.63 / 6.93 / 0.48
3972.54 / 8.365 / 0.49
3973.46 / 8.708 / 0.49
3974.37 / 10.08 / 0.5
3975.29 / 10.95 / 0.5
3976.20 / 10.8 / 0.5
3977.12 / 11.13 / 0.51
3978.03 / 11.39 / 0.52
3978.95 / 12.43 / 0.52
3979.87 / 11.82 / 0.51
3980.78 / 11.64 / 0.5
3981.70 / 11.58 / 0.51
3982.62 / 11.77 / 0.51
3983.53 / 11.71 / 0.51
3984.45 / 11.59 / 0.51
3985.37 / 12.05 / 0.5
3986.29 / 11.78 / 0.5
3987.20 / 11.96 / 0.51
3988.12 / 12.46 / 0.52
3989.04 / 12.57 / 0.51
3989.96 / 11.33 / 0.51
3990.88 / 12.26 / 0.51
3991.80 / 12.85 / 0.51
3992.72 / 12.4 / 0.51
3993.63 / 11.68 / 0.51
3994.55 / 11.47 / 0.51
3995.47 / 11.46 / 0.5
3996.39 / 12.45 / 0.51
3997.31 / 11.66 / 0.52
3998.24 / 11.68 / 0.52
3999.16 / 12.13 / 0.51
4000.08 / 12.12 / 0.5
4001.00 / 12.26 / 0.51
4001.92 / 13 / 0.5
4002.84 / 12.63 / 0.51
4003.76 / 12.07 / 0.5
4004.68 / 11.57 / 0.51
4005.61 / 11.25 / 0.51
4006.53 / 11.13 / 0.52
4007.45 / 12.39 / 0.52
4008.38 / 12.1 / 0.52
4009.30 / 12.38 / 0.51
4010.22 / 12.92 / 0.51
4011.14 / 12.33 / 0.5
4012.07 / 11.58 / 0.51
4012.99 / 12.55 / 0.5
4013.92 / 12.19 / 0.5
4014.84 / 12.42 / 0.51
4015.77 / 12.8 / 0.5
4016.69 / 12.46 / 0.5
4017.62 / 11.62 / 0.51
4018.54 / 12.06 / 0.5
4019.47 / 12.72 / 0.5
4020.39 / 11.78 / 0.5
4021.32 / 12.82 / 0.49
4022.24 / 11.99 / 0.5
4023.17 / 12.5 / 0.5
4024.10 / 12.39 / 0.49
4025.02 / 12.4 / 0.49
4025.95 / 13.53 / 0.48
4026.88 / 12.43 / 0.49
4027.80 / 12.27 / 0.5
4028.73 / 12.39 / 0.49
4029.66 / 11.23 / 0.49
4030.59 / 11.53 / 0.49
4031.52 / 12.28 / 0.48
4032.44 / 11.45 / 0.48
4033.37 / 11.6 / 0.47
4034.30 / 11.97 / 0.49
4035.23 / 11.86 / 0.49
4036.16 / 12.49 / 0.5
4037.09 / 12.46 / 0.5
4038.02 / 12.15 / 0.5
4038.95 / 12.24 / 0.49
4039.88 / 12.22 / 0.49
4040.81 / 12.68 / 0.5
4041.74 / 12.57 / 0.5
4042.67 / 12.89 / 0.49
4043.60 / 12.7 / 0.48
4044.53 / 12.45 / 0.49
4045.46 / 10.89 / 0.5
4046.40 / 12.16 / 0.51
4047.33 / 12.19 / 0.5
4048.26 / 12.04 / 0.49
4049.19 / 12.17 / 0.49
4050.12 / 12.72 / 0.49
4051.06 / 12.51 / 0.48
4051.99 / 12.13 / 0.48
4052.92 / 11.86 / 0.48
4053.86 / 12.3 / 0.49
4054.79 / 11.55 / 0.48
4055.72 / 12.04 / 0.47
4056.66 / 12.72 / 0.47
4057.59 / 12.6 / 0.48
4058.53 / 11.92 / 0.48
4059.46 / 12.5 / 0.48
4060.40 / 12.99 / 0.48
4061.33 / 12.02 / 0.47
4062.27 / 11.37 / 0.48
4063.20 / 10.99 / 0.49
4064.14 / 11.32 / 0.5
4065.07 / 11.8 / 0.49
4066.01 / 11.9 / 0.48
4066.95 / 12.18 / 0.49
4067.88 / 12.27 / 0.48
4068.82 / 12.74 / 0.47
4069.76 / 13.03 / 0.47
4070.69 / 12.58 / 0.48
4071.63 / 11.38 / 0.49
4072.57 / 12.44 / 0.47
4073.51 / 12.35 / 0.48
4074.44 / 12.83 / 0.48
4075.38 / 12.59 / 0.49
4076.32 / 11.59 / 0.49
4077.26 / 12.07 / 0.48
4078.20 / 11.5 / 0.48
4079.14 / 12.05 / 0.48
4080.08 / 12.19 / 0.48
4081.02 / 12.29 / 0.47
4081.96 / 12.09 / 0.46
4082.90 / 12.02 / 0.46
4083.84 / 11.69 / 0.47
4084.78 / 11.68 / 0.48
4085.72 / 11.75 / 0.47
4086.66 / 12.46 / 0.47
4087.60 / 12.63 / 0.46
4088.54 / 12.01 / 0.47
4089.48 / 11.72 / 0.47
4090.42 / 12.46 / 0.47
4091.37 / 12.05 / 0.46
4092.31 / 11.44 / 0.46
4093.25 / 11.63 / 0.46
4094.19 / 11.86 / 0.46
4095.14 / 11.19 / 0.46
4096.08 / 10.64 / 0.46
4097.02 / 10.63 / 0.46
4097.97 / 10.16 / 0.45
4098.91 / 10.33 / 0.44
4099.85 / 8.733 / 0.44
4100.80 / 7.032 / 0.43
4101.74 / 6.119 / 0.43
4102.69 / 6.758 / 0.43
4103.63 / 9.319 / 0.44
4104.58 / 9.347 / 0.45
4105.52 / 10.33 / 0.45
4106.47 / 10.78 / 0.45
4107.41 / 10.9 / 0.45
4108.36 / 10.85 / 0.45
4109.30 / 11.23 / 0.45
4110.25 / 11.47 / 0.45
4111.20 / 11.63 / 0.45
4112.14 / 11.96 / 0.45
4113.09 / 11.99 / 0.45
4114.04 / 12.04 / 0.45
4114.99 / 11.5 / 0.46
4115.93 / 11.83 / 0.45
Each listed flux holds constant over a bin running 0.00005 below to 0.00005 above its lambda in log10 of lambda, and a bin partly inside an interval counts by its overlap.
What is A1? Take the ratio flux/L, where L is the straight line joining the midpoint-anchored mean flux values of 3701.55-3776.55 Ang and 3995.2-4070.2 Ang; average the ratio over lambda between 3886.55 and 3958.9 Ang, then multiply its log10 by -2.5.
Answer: 0.07 mag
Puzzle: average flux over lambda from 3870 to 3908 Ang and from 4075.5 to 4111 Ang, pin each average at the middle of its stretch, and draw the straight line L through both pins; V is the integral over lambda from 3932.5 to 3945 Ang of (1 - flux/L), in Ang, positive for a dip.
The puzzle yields 2.80 Ang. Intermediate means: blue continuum 10.6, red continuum 11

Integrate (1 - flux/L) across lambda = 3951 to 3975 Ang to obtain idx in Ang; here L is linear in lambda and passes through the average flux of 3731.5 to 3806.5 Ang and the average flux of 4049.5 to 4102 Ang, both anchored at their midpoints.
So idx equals 4.1 Ang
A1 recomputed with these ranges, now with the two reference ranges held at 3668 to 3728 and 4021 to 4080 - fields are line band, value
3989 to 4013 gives -0.02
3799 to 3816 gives -0.08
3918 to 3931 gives 0.04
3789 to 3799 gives 0.06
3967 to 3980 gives 0.39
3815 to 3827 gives -0.06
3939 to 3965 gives 0.01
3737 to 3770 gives 0.00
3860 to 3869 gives -0.13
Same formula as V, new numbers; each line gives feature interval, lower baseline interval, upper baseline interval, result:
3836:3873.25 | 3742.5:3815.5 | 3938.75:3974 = -4.0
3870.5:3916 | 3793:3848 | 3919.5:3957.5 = -3.9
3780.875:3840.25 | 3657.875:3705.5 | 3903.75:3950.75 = -1.3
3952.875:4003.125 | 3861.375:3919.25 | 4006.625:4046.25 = 5.3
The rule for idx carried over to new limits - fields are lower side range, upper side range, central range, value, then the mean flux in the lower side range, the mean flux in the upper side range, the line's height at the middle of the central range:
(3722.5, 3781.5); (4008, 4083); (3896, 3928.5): -1.5 Ang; 9.74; 12.2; 11.1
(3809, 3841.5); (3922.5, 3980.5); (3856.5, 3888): -4.8 Ang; 9.93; 9.57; 9.8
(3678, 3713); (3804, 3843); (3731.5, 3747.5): 0.3 Ang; 9.58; 10.1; 9.77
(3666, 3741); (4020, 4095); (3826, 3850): 2.3 Ang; 9.47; 12.1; 10.5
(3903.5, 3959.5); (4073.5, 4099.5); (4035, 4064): -1.8 Ang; 10.6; 11.8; 11.5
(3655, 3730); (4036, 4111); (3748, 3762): 0.6 Ang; 9.63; 11.6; 9.96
